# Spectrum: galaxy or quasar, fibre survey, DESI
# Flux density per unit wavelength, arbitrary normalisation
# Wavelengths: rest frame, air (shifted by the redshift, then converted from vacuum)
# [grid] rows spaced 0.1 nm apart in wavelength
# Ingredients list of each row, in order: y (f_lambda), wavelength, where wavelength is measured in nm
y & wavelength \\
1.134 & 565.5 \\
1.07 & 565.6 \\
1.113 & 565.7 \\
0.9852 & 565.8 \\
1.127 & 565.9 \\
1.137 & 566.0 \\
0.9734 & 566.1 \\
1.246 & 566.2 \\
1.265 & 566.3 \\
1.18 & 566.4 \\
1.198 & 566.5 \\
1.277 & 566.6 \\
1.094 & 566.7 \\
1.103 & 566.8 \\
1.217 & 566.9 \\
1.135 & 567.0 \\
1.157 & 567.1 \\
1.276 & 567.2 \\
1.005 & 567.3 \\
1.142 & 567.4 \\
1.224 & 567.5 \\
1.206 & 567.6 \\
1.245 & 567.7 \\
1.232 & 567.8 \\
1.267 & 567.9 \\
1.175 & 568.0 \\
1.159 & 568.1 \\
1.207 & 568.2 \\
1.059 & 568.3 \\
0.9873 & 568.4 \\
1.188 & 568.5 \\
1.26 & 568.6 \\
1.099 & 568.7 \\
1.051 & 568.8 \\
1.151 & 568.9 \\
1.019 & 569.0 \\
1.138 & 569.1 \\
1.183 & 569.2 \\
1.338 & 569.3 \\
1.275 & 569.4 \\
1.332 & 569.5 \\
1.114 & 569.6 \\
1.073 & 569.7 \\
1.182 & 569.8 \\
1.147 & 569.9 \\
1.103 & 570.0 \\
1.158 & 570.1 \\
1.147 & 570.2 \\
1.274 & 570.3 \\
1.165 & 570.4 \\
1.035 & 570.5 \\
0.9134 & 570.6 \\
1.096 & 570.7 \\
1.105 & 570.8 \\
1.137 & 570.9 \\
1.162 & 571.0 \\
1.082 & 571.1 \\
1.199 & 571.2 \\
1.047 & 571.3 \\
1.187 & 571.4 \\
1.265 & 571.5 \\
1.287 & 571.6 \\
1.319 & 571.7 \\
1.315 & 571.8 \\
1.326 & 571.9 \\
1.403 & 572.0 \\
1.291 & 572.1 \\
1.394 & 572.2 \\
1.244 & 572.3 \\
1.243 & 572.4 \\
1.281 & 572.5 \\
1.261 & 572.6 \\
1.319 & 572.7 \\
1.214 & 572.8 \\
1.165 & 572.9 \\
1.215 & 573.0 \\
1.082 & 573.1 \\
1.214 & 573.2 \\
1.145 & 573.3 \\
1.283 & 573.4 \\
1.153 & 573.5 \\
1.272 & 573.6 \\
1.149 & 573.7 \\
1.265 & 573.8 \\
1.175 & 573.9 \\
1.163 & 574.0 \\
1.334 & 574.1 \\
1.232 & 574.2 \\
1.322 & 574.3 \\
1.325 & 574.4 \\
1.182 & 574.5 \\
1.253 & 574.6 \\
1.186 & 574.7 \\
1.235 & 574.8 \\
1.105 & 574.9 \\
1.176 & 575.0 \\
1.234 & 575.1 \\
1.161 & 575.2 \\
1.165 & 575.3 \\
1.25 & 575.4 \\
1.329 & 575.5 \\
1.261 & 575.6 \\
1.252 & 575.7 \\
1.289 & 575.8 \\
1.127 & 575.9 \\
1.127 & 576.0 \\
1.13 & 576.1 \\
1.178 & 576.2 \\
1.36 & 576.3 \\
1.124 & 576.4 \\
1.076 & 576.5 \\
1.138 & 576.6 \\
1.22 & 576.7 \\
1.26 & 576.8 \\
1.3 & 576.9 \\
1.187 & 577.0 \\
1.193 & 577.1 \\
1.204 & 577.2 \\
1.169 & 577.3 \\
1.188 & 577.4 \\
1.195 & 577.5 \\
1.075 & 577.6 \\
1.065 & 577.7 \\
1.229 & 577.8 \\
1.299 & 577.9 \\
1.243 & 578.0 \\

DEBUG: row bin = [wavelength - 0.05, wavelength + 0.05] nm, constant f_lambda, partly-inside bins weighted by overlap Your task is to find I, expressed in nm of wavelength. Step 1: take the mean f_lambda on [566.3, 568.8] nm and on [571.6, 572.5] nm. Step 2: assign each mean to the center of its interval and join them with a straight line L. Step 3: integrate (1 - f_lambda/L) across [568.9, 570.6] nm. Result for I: 0.11 nm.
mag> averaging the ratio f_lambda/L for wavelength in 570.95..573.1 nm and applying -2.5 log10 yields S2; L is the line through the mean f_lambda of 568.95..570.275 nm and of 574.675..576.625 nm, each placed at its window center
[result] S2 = -0.06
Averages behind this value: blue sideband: 1.17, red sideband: 1.2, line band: 1.24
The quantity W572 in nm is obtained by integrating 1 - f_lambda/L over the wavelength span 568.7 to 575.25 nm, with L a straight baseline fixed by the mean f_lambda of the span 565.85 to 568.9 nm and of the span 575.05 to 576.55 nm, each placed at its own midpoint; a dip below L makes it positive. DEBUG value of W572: -0.08 nm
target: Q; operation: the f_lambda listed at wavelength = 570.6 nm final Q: 0.9134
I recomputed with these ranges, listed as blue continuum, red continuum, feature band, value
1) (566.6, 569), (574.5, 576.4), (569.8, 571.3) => 0.07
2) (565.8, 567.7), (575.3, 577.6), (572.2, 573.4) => -0.04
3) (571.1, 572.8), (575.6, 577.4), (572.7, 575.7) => 0.04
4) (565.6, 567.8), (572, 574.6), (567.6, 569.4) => 0.02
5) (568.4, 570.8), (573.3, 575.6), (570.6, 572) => -0.02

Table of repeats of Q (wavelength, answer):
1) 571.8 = 1.315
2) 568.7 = 1.099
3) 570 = 1.103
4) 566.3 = 1.265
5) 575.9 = 1.127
